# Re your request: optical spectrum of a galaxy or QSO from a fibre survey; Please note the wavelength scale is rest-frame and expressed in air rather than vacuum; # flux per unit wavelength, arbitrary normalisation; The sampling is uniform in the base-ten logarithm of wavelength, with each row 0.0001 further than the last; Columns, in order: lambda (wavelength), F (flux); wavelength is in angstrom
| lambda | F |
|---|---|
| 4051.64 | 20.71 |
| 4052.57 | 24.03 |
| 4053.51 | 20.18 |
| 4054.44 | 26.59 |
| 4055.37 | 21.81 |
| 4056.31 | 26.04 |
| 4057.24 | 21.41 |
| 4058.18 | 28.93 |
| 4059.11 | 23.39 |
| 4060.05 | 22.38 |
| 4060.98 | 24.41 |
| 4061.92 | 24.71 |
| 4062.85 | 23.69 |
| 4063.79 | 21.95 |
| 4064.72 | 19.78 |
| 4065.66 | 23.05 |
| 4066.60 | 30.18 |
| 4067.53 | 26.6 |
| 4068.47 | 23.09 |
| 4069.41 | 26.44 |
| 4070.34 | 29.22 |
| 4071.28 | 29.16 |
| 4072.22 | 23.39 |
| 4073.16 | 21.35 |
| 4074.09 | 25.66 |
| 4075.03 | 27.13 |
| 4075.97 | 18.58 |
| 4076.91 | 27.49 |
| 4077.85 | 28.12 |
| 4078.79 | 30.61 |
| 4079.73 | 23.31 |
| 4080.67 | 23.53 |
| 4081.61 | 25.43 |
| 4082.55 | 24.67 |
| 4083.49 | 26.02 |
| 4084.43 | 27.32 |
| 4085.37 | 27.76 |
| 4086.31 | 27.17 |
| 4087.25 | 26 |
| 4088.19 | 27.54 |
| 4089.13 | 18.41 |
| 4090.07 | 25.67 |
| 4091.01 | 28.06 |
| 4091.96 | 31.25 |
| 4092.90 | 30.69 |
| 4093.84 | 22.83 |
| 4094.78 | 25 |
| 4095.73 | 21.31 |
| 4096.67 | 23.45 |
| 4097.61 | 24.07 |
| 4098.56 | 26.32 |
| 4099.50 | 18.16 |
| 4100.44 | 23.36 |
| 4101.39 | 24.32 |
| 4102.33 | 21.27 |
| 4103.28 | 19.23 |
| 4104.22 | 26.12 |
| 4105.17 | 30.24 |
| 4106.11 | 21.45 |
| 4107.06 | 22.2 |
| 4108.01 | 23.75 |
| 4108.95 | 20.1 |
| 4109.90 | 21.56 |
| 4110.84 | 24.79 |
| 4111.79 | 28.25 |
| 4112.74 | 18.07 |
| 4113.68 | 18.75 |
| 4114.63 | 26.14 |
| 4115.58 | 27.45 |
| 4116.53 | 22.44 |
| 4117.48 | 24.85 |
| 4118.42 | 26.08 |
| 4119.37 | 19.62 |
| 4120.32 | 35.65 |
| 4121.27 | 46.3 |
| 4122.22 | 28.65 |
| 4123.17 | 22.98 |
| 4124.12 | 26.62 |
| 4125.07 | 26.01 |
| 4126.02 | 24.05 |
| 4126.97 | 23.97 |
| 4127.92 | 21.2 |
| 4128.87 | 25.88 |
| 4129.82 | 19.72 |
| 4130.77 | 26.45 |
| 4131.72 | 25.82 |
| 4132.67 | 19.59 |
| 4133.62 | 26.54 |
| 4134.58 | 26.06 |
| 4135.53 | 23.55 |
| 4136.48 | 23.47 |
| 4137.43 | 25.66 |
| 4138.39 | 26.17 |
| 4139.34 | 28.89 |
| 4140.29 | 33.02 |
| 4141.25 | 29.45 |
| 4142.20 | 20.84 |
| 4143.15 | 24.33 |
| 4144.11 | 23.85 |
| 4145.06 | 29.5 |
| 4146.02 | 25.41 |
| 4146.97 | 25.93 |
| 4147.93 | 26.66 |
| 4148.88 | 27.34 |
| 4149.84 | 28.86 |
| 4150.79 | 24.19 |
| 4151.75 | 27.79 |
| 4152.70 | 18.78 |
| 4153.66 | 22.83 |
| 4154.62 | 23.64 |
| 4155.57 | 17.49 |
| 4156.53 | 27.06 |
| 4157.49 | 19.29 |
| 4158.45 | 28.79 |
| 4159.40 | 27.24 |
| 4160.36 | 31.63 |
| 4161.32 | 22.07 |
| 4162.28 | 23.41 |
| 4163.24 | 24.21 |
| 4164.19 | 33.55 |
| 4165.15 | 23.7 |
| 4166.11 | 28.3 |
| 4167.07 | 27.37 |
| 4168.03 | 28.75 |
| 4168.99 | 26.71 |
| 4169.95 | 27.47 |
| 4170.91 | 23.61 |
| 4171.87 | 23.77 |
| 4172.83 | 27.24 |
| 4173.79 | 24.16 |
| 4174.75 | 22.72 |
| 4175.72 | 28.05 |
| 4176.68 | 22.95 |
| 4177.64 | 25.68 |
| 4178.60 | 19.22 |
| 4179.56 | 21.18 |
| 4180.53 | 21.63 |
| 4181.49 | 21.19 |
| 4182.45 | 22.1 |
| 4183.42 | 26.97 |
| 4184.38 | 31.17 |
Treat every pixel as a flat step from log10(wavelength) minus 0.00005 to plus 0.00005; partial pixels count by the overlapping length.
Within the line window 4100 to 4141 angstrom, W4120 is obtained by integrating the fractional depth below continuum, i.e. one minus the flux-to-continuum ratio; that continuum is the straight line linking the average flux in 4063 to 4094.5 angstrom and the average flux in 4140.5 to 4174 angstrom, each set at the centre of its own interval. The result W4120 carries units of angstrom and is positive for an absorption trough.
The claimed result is 1.0 angstrom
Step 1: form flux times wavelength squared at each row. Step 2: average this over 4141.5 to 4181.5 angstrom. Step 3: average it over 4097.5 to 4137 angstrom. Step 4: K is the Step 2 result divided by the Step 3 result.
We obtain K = 1.04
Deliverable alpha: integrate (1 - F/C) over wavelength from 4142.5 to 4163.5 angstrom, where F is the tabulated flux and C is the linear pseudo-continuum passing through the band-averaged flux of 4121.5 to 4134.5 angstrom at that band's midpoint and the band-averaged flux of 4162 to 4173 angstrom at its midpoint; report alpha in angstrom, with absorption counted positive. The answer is 0.8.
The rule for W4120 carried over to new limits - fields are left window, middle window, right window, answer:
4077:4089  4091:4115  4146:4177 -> 2.1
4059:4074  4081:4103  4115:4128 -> 0.6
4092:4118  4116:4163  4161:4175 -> -1.4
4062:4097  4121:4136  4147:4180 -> -0.2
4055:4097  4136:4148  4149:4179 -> -0.6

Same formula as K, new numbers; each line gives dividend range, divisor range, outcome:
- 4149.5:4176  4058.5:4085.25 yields 1.06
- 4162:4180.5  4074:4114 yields 1.07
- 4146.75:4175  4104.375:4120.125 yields 1.10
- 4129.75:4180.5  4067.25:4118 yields 1.06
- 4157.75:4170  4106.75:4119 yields 1.18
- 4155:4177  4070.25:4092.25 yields 1.03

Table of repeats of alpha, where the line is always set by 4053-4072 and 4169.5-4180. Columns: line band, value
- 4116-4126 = -1.37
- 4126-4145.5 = -0.66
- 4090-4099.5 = -0.38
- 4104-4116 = 0.37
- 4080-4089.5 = -0.34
